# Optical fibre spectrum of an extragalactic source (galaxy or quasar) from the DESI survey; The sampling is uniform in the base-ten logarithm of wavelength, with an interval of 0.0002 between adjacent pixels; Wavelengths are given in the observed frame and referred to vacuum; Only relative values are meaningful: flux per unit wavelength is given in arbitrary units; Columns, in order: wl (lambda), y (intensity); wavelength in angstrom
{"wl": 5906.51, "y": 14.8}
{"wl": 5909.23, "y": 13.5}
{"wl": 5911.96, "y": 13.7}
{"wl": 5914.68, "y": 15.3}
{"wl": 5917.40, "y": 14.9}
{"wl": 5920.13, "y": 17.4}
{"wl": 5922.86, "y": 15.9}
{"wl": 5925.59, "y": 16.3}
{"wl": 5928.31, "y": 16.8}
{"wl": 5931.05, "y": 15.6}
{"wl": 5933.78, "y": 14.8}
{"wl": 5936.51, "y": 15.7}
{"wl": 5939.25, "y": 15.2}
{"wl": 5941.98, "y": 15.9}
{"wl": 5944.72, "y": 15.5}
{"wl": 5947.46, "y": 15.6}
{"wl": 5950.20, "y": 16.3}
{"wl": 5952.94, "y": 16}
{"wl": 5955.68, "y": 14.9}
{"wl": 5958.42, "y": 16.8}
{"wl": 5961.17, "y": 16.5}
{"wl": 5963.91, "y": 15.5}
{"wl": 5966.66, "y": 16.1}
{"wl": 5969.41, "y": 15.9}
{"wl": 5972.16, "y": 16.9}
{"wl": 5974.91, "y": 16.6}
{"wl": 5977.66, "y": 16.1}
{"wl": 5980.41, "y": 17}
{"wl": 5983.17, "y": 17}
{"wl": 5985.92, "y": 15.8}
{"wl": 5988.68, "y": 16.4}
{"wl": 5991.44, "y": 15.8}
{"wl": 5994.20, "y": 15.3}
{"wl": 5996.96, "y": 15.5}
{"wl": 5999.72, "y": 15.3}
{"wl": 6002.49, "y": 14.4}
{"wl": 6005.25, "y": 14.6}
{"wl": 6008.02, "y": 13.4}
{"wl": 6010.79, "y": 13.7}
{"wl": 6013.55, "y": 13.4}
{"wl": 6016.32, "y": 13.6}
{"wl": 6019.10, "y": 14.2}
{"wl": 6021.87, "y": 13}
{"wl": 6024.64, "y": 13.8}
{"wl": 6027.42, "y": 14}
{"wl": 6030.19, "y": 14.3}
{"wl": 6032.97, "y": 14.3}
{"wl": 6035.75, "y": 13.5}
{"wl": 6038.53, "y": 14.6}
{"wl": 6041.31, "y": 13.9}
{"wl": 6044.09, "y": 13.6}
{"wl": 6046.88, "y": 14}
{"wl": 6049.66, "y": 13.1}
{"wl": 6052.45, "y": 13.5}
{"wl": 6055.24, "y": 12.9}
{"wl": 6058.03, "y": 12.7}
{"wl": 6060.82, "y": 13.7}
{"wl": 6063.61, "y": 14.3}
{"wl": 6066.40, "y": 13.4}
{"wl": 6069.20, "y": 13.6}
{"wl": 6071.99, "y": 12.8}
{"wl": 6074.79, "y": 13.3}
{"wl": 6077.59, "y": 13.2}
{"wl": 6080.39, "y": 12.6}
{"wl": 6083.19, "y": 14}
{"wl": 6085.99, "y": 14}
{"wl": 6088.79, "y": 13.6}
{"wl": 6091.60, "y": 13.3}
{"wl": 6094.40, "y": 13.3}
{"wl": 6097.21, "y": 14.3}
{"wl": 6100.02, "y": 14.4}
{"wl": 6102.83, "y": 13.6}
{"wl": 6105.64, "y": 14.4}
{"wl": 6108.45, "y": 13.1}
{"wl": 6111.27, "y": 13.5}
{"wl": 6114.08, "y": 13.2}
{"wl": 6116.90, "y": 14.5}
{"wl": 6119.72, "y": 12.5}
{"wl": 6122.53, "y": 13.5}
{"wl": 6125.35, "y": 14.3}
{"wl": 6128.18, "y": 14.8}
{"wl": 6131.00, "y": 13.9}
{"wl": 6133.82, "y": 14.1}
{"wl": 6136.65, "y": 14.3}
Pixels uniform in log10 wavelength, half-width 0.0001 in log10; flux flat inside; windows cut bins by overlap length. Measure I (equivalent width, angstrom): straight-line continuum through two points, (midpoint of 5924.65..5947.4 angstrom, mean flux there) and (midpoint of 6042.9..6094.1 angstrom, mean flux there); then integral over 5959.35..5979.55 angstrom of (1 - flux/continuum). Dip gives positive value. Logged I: -1.5 angstrom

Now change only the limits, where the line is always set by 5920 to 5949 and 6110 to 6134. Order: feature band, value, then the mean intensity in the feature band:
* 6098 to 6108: 0.0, 14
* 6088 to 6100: 0.3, 13.7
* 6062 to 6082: 1.4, 13.3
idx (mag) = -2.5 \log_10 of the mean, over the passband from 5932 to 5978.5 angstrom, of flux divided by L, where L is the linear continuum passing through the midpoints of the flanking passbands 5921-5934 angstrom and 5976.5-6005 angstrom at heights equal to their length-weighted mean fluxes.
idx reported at 0.00 mag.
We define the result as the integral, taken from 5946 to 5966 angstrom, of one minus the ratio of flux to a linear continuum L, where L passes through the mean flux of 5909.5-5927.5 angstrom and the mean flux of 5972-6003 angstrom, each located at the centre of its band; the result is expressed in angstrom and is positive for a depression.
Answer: -0.21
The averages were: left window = 15.5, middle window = 15.9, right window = 16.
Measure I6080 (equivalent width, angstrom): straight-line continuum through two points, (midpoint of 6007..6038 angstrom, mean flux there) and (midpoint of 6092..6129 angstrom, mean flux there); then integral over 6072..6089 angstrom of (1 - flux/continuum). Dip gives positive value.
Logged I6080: 0.5 angstrom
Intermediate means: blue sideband 13.8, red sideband 13.8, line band 13.4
